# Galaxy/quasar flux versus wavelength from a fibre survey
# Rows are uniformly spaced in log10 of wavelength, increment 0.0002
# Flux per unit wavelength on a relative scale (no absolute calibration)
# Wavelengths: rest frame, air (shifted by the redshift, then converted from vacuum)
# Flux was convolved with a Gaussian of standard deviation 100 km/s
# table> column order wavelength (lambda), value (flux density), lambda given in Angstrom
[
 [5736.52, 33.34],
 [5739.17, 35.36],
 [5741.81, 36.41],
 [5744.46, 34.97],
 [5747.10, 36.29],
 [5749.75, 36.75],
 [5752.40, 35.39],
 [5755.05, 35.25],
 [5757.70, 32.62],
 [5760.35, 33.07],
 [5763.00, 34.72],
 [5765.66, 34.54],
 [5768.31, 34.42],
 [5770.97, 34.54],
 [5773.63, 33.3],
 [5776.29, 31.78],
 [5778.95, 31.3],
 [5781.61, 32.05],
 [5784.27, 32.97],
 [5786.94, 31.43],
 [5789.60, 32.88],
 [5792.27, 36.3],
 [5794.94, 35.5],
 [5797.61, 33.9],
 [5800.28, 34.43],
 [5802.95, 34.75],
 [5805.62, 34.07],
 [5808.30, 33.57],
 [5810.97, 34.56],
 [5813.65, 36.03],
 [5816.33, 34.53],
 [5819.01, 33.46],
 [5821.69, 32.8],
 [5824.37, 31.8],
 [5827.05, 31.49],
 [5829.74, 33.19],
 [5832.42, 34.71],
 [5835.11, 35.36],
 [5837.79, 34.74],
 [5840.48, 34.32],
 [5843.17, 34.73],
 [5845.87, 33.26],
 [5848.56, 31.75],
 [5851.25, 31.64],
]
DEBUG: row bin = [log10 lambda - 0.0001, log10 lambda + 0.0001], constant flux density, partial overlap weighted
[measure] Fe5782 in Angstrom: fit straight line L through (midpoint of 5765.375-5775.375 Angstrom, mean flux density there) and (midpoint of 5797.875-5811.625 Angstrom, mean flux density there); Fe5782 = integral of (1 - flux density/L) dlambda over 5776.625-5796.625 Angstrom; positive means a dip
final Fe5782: 0.6 Angstrom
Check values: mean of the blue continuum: 34.1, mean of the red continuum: 34.2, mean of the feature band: 33.1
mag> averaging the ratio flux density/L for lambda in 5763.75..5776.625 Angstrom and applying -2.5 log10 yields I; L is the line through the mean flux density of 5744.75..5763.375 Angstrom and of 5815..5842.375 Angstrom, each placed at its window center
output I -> 0.02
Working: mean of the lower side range 34.9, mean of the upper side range 33.7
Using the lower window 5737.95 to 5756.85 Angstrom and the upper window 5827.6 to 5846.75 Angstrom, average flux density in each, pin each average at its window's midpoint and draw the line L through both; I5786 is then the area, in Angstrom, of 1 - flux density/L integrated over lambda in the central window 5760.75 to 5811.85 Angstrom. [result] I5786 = 2.0 Angstrom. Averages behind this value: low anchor 35.7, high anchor 34.2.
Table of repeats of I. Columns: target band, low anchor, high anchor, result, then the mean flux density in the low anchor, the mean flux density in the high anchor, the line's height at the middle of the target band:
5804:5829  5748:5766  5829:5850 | 0.02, 34.7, 34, 34.2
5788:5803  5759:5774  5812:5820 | 0.00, 34.1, 34.7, 34.5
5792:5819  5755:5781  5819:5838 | -0.04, 33.4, 33.4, 33.4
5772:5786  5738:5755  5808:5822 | 0.09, 35.8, 34.3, 35.1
